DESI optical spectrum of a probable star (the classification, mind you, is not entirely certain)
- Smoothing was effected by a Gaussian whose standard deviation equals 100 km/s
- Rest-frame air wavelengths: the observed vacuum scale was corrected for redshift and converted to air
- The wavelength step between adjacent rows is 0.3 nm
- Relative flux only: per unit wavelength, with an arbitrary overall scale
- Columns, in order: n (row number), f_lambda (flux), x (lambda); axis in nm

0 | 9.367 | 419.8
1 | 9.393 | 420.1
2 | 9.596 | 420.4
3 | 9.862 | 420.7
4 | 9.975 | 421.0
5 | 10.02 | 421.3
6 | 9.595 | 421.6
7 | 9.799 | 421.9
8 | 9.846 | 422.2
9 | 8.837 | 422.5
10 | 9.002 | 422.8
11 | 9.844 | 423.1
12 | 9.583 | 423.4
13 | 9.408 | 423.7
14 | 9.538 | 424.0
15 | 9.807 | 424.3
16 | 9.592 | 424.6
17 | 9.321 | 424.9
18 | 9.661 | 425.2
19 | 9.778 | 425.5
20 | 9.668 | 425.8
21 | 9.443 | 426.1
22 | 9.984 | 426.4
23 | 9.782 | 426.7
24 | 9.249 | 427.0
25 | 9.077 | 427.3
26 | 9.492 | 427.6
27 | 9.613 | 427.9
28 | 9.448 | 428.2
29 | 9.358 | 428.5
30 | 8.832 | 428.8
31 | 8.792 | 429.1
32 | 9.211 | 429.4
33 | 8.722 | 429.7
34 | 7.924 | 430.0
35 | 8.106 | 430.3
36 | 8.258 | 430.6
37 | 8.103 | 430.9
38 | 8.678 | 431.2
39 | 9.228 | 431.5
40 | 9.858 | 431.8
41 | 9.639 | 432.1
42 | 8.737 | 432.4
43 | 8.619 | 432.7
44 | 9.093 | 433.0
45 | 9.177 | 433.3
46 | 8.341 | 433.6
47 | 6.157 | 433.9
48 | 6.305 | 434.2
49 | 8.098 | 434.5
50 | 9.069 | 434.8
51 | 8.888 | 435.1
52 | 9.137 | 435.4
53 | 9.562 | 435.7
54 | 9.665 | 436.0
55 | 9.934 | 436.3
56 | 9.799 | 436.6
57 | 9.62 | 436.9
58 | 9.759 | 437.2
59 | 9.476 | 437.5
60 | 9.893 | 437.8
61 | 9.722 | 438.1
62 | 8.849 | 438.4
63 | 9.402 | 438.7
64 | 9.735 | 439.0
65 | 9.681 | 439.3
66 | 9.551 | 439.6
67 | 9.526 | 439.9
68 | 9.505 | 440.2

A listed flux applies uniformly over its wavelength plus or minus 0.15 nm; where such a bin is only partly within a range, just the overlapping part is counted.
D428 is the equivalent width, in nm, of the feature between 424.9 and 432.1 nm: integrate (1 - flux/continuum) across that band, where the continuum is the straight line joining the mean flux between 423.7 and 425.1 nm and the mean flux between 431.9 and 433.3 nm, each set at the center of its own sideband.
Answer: 0.12 nm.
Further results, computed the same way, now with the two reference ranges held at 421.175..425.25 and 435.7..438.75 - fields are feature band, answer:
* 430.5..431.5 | 0.12 nm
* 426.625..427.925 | 0.02 nm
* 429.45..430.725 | 0.17 nm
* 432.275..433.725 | 0.12 nm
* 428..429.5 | 0.07 nm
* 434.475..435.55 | 0.08 nm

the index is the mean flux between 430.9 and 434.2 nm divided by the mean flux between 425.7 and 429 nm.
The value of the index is 0.91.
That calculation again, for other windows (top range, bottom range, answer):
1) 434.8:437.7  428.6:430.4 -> 1.10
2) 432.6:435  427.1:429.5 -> 0.88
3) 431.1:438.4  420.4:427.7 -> 0.94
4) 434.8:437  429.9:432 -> 1.10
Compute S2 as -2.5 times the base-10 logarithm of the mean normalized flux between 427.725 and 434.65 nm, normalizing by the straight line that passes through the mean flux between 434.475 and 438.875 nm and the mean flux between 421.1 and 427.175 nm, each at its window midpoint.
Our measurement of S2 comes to 0.105 mag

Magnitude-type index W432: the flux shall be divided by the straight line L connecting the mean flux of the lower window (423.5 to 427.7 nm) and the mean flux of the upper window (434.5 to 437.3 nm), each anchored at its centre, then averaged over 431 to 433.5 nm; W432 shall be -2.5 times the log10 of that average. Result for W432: 0.04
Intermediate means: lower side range 9.56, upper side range 9.41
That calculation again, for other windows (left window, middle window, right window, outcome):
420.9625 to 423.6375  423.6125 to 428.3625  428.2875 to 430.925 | -0.05 mag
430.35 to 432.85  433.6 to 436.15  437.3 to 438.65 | 0.10 mag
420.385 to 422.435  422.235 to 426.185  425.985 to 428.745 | 0.01 mag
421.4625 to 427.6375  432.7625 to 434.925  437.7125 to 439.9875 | 0.18 mag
